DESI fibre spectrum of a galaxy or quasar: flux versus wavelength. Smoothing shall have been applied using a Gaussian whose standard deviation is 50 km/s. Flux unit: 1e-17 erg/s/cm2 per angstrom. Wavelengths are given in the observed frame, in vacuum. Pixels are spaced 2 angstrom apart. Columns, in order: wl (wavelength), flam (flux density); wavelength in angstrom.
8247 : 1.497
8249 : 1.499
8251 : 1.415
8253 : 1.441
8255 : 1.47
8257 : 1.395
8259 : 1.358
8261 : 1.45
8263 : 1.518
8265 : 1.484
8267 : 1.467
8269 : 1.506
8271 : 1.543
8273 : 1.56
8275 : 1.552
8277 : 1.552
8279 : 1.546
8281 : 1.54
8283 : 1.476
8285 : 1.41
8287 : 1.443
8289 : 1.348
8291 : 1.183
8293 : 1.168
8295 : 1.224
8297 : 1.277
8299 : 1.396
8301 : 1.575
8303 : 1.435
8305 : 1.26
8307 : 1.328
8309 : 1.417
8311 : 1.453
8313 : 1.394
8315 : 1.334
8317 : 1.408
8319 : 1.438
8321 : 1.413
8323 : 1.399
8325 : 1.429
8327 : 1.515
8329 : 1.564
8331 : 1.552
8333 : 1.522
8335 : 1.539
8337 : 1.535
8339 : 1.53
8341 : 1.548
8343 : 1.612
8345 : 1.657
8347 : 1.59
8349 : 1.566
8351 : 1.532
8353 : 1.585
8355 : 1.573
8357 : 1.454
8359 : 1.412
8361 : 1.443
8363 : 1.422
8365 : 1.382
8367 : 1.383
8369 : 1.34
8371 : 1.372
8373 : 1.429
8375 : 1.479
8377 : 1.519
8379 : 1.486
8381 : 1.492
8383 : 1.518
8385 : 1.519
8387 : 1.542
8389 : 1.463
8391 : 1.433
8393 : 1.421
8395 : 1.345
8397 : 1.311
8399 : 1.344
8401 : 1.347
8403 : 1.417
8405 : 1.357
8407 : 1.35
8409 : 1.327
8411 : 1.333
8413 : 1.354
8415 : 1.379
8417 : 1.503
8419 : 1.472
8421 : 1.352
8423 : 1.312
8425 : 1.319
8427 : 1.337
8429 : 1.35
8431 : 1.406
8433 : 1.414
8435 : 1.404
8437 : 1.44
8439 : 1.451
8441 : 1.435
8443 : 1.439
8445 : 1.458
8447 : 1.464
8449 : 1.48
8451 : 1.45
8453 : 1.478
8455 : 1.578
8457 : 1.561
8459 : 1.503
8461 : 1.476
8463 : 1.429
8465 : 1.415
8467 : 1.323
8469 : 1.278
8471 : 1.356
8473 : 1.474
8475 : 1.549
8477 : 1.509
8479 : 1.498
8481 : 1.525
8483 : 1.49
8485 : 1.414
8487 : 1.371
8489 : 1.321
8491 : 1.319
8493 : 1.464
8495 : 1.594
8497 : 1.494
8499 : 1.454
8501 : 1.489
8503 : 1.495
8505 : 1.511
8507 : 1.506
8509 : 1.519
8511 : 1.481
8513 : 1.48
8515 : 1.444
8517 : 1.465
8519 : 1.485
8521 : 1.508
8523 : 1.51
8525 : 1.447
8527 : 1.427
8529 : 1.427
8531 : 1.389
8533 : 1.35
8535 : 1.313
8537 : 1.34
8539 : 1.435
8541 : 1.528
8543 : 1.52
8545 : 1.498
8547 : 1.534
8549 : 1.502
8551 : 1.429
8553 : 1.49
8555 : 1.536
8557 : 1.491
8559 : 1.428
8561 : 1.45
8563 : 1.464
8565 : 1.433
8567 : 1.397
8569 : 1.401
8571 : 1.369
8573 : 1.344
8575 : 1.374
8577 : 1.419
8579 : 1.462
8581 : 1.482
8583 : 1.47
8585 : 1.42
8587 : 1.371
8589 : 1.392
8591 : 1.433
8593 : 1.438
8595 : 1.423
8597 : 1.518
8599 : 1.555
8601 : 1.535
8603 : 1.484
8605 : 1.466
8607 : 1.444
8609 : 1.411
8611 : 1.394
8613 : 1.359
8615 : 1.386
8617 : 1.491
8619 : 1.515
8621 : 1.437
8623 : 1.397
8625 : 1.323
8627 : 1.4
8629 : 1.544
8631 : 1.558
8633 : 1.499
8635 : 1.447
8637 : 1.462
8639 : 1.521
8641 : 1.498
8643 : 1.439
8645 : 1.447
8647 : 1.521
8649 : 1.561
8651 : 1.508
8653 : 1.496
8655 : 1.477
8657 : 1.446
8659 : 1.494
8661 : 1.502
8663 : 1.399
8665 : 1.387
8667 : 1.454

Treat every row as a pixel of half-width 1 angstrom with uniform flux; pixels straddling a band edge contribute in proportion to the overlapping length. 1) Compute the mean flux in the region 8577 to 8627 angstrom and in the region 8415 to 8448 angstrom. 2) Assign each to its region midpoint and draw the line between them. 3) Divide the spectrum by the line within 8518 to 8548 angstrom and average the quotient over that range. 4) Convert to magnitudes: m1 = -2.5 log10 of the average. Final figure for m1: -0.01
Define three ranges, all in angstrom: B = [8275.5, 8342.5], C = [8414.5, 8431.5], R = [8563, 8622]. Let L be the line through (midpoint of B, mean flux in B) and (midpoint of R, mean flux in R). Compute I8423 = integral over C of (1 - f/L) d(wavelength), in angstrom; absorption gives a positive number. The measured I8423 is 0.6 angstrom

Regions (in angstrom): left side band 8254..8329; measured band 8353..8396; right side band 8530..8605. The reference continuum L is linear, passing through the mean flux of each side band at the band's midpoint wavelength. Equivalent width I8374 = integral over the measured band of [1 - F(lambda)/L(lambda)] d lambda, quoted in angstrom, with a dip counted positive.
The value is -0.6 angstrom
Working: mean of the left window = 1.43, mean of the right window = 1.44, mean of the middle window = 1.45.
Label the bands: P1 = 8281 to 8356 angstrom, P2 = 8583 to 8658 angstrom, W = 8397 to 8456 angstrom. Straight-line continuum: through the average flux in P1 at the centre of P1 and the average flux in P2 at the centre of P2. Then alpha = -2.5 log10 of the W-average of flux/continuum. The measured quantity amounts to 0.04 mag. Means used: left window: 1.45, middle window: 1.4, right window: 1.46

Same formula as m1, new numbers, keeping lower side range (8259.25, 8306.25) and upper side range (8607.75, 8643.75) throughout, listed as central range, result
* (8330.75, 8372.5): -0.05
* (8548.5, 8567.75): -0.01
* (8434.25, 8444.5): 0.00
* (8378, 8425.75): 0.02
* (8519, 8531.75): -0.01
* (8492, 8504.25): -0.04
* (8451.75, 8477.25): -0.01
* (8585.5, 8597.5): 0.02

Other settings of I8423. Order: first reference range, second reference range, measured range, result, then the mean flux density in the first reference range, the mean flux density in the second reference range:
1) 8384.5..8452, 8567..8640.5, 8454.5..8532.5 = -2.23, 1.4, 1.44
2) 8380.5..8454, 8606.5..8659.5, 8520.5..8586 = 0.06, 1.41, 1.46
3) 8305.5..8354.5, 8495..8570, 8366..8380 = 0.53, 1.49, 1.46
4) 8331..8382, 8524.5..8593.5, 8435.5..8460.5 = -0.13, 1.5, 1.43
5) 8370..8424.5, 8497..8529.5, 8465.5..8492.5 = 0.77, 1.41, 1.48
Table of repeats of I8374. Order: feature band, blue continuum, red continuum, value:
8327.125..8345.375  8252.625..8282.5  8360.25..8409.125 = -1.3 angstrom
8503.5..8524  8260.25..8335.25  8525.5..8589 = -0.8 angstrom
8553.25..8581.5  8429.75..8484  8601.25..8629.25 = 0.1 angstrom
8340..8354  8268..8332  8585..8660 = -1.5 angstrom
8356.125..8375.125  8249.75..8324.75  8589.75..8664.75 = 0.3 angstrom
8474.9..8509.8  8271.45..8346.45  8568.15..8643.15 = -0.6 angstrom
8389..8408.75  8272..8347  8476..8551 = 1.1 angstrom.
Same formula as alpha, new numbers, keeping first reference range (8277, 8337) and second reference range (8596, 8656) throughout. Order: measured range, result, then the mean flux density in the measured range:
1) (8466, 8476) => 0.04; 1.4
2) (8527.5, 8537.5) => 0.07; 1.37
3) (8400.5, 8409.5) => 0.06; 1.36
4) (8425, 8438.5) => 0.04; 1.39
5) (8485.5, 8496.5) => 0.02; 1.42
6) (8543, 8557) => -0.03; 1.5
